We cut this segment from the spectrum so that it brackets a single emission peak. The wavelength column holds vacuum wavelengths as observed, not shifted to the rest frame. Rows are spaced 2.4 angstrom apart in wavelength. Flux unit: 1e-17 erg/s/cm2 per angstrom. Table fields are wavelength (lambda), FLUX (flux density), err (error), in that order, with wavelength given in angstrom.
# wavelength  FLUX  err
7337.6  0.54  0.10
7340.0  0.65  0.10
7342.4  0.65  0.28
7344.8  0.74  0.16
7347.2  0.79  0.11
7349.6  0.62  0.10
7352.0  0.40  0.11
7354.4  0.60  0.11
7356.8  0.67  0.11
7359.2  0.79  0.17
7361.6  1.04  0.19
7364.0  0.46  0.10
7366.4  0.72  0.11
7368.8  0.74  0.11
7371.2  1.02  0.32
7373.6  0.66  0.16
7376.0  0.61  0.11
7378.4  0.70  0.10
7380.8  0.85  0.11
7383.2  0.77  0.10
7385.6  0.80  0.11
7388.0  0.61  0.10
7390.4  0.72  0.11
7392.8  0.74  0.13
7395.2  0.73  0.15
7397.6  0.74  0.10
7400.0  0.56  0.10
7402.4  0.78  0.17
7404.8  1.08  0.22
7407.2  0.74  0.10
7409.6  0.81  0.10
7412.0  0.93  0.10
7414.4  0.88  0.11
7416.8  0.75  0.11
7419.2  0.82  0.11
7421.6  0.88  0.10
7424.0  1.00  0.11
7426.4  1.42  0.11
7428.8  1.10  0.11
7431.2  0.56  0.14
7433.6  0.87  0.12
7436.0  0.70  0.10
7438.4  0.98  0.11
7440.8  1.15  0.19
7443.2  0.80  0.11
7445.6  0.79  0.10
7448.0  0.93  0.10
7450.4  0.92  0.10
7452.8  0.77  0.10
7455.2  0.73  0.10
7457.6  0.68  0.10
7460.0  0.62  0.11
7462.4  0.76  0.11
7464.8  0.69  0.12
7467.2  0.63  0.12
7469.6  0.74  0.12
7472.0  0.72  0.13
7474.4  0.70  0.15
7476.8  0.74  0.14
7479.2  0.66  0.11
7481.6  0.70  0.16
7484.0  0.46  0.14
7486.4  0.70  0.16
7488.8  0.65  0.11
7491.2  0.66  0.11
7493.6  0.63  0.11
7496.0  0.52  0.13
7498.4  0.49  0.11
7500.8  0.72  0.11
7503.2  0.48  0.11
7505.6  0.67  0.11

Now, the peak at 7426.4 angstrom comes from Hbeta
